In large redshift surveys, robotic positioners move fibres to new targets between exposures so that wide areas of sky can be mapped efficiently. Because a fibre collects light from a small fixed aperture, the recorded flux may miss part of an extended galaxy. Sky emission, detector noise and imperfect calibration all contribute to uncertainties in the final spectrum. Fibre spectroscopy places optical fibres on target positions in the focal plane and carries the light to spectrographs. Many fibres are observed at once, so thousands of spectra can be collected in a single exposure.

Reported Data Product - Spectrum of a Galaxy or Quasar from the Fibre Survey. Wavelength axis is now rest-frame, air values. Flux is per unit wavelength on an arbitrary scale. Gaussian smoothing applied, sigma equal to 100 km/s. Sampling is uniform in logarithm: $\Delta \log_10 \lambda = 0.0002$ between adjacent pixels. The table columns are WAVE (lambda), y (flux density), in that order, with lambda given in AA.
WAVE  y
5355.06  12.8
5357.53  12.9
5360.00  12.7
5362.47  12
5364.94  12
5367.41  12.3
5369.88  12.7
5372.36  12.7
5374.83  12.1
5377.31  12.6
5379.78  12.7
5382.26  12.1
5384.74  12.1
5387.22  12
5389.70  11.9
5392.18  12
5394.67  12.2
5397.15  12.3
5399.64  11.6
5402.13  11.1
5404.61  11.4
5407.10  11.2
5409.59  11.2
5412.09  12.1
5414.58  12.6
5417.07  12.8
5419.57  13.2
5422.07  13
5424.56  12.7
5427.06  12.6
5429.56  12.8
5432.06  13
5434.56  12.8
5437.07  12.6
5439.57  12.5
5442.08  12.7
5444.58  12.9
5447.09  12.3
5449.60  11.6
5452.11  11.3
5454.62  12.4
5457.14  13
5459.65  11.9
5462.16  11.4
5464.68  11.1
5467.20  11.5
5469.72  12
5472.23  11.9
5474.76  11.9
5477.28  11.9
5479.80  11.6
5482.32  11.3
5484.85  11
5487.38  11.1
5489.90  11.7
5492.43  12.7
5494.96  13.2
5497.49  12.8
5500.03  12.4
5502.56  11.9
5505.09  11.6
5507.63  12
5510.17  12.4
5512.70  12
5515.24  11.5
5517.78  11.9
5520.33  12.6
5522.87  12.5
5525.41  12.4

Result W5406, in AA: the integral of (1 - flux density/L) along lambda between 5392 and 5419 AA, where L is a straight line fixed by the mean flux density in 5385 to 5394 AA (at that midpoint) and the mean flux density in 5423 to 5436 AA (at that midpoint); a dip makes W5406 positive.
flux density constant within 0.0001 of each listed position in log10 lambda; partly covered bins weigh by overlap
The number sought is 0.9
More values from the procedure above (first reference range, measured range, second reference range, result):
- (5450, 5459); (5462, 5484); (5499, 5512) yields 0.9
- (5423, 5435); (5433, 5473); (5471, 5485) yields 0.3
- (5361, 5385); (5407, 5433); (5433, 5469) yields -0.6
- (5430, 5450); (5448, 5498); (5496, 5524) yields 2.1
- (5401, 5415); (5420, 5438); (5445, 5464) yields -1.6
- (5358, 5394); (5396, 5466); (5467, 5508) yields -0.6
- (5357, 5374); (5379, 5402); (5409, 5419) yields 0.6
